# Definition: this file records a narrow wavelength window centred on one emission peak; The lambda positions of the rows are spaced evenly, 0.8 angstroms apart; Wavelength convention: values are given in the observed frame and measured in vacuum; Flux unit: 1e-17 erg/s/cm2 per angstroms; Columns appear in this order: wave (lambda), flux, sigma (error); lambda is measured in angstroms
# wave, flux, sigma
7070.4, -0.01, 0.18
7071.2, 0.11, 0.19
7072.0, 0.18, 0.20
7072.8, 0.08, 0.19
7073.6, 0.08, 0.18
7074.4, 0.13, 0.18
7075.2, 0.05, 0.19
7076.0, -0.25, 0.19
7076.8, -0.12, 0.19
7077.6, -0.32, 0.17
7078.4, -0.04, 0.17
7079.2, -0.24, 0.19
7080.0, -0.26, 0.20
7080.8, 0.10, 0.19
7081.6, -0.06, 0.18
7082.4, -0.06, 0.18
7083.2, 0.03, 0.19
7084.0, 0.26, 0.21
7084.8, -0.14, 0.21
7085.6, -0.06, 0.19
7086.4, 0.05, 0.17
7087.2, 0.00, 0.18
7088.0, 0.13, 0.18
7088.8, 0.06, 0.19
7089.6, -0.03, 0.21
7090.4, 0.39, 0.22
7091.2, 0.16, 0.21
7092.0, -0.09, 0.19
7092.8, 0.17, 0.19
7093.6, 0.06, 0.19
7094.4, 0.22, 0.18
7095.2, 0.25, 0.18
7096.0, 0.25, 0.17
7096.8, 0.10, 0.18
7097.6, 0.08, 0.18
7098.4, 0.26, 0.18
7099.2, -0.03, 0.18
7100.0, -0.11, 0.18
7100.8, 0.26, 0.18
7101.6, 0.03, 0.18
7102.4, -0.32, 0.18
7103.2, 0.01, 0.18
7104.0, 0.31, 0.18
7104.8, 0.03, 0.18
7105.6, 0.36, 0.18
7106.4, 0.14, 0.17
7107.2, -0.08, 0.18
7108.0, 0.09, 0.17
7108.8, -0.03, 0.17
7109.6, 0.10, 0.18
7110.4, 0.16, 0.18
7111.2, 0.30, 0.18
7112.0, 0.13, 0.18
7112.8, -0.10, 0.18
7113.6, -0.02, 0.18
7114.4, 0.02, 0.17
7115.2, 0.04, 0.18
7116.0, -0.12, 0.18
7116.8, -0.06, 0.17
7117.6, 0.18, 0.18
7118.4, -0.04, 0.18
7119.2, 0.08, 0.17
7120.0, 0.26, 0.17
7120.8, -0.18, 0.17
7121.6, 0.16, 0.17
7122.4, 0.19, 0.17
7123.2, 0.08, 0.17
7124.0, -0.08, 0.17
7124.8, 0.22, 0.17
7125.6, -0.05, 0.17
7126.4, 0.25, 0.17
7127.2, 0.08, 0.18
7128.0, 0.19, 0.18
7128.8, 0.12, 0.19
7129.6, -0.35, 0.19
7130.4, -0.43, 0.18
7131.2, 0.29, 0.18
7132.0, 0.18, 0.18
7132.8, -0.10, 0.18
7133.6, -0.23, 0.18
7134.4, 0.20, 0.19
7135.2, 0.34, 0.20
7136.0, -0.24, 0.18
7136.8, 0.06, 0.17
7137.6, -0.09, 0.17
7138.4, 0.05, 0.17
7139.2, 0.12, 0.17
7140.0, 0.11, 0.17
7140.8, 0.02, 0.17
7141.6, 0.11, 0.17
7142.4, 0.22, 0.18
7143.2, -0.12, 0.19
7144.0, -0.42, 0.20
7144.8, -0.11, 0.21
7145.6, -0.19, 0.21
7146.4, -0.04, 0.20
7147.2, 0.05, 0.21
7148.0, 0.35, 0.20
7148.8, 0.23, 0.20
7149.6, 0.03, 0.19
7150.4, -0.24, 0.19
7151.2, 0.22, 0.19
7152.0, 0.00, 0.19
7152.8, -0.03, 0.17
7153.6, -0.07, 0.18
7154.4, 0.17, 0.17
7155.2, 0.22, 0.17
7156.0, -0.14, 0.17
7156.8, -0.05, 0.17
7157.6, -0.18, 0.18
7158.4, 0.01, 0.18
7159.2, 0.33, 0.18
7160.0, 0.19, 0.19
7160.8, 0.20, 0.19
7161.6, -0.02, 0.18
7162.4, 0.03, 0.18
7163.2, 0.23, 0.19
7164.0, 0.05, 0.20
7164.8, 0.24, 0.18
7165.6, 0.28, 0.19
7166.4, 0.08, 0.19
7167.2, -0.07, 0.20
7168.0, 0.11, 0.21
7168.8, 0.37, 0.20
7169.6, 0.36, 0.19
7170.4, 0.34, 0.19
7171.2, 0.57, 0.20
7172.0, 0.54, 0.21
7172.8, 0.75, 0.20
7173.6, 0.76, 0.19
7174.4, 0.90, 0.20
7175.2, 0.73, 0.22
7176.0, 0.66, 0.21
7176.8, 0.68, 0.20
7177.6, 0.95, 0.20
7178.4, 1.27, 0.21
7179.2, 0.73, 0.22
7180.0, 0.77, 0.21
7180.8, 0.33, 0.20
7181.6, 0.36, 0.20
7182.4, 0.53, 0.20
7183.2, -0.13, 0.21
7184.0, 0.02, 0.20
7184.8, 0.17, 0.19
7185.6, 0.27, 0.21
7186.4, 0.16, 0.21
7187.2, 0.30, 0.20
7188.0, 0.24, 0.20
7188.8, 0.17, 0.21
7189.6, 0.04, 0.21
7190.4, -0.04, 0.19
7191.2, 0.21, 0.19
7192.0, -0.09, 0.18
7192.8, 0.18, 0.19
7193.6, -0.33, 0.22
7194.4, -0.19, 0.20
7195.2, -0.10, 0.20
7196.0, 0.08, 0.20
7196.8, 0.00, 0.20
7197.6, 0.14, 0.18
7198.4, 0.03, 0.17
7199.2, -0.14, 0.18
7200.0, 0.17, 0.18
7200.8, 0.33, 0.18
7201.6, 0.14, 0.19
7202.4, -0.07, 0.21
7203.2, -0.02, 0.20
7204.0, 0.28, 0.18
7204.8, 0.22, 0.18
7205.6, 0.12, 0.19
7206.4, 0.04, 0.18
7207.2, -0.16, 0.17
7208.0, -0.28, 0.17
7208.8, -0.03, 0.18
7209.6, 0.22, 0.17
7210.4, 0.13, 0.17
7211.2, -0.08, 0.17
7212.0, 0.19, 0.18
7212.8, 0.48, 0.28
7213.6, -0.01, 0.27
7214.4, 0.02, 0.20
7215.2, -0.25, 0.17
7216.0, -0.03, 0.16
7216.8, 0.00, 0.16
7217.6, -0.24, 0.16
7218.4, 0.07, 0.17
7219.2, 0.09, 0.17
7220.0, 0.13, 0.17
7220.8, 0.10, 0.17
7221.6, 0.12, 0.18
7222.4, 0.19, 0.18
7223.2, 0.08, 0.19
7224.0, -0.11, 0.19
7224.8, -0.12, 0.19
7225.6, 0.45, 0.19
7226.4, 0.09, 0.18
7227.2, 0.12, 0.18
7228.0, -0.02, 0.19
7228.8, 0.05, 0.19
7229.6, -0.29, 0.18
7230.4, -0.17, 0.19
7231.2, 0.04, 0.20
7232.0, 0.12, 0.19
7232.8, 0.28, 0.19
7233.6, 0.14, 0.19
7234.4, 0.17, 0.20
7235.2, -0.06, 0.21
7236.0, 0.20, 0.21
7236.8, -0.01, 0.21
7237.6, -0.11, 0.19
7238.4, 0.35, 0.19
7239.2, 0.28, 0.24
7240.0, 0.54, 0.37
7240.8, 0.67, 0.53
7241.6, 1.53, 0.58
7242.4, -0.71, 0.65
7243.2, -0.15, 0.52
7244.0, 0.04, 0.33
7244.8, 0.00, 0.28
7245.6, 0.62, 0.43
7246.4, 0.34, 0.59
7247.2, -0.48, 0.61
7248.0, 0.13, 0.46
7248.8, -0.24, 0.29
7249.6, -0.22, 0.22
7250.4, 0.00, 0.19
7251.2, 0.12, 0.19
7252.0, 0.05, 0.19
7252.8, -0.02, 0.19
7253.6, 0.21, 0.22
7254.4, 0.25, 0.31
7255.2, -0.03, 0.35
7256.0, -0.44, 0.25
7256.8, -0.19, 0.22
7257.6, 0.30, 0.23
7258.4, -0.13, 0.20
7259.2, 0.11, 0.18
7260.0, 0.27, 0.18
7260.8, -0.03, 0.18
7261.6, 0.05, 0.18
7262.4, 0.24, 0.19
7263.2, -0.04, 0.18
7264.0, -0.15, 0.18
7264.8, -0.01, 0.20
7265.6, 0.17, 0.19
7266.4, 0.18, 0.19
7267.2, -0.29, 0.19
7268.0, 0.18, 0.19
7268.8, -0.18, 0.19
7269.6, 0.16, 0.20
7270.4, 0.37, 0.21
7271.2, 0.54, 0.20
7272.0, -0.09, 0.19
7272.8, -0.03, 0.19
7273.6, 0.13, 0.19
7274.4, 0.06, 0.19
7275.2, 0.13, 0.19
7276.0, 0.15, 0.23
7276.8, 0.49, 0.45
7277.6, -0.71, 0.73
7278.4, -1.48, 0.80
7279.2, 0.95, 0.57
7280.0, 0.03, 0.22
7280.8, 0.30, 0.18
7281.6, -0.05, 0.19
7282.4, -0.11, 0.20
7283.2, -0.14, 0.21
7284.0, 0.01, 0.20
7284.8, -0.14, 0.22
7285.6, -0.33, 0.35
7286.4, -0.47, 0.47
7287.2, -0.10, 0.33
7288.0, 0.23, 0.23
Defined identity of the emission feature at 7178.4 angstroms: [O II]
